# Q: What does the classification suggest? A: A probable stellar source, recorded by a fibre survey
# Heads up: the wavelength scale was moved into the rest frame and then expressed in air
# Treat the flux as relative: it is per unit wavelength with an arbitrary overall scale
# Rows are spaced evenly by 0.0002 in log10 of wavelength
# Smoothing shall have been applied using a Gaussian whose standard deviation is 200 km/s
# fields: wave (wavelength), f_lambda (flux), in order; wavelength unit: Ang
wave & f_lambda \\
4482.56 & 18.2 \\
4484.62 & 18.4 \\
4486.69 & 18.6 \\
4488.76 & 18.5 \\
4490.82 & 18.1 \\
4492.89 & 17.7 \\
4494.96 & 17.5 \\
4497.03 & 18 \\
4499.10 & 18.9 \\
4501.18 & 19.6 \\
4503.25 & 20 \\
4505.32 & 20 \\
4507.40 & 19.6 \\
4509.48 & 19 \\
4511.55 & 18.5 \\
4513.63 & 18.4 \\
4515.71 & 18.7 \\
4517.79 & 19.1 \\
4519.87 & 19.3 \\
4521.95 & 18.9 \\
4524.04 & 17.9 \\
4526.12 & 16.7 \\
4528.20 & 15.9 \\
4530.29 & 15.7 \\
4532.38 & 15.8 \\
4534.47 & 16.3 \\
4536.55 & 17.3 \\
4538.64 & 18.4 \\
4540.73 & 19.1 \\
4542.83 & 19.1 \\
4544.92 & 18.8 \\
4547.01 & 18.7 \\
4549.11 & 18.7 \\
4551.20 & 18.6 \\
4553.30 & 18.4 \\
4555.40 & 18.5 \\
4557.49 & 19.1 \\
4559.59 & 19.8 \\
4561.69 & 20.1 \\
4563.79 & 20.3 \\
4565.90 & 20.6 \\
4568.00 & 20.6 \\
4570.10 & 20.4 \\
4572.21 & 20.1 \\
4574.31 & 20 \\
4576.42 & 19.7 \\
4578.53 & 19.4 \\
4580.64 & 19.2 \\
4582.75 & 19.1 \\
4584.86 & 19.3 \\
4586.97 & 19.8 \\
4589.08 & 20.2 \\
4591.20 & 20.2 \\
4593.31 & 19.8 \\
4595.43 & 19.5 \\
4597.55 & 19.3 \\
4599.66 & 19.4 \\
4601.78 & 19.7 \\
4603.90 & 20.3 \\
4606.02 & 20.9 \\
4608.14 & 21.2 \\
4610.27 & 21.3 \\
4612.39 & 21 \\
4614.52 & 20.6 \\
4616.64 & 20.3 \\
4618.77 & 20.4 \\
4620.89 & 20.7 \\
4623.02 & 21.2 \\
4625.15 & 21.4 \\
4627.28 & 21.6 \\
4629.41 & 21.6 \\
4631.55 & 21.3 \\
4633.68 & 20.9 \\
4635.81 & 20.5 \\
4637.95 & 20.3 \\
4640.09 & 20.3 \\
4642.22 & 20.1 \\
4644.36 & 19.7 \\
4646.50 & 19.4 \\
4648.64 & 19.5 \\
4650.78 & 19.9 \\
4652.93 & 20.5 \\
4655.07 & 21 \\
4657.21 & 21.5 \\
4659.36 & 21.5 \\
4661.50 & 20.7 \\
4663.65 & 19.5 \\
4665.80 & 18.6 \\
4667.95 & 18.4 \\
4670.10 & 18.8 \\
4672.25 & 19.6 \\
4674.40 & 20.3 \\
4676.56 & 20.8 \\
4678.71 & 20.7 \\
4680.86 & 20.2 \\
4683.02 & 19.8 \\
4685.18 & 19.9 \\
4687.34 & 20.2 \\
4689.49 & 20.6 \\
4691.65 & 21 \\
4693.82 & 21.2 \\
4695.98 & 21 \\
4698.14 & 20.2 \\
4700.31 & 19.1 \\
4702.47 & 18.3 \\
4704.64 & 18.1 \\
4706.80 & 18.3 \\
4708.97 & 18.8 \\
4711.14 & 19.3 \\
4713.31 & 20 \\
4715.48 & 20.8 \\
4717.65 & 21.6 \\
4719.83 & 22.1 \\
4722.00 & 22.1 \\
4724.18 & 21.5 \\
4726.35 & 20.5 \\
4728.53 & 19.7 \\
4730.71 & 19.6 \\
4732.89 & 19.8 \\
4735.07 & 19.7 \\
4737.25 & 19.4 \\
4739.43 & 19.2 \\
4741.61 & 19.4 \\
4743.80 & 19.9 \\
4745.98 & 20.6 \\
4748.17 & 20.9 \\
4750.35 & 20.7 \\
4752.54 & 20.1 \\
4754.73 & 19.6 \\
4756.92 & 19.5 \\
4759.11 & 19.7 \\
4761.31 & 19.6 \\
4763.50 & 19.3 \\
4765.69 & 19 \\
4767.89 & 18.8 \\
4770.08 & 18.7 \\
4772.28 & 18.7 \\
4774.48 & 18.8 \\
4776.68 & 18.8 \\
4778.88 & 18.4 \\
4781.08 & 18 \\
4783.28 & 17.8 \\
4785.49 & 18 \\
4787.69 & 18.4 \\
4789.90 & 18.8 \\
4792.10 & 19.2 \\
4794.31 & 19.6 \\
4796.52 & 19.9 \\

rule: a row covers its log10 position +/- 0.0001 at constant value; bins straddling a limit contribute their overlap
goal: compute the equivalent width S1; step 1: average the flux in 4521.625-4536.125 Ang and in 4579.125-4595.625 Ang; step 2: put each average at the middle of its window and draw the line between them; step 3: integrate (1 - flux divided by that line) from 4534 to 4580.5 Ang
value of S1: -2.9 Ang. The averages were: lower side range 16.7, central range 19.2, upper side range 19.6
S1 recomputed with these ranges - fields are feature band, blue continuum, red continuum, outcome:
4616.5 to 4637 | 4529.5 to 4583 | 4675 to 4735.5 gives -1.6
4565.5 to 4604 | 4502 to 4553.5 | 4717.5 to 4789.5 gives -2.5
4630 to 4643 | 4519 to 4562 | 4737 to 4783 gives -1.4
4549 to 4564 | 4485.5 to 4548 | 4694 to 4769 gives -0.5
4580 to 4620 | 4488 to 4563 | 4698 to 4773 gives -2.5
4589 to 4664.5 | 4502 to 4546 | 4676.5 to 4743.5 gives -4.9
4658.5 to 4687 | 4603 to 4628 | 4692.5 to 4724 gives 0.7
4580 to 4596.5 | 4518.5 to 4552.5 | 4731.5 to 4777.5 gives -1.3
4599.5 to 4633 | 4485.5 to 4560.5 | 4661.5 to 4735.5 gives -2.8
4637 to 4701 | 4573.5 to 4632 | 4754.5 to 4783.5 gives -1.3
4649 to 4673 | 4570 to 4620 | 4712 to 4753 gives 0.3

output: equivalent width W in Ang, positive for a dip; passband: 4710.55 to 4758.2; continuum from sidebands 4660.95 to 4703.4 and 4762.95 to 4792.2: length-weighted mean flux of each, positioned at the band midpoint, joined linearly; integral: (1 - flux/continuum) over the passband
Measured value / -2.7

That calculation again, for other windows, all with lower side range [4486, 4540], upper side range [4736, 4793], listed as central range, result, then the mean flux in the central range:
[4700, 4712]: 0.2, 18.6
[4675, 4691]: -1.2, 20.3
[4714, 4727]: -1.6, 21.4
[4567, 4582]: -1.2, 19.9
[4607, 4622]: -1.8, 20.8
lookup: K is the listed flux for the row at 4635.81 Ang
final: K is 20.5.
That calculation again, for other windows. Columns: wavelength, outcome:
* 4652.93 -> 20.5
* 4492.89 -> 17.7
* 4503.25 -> 20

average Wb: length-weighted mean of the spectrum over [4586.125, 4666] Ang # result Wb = 20.4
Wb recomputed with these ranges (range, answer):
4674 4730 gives 20.2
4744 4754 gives 20.5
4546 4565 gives 19.1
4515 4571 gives 18.5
